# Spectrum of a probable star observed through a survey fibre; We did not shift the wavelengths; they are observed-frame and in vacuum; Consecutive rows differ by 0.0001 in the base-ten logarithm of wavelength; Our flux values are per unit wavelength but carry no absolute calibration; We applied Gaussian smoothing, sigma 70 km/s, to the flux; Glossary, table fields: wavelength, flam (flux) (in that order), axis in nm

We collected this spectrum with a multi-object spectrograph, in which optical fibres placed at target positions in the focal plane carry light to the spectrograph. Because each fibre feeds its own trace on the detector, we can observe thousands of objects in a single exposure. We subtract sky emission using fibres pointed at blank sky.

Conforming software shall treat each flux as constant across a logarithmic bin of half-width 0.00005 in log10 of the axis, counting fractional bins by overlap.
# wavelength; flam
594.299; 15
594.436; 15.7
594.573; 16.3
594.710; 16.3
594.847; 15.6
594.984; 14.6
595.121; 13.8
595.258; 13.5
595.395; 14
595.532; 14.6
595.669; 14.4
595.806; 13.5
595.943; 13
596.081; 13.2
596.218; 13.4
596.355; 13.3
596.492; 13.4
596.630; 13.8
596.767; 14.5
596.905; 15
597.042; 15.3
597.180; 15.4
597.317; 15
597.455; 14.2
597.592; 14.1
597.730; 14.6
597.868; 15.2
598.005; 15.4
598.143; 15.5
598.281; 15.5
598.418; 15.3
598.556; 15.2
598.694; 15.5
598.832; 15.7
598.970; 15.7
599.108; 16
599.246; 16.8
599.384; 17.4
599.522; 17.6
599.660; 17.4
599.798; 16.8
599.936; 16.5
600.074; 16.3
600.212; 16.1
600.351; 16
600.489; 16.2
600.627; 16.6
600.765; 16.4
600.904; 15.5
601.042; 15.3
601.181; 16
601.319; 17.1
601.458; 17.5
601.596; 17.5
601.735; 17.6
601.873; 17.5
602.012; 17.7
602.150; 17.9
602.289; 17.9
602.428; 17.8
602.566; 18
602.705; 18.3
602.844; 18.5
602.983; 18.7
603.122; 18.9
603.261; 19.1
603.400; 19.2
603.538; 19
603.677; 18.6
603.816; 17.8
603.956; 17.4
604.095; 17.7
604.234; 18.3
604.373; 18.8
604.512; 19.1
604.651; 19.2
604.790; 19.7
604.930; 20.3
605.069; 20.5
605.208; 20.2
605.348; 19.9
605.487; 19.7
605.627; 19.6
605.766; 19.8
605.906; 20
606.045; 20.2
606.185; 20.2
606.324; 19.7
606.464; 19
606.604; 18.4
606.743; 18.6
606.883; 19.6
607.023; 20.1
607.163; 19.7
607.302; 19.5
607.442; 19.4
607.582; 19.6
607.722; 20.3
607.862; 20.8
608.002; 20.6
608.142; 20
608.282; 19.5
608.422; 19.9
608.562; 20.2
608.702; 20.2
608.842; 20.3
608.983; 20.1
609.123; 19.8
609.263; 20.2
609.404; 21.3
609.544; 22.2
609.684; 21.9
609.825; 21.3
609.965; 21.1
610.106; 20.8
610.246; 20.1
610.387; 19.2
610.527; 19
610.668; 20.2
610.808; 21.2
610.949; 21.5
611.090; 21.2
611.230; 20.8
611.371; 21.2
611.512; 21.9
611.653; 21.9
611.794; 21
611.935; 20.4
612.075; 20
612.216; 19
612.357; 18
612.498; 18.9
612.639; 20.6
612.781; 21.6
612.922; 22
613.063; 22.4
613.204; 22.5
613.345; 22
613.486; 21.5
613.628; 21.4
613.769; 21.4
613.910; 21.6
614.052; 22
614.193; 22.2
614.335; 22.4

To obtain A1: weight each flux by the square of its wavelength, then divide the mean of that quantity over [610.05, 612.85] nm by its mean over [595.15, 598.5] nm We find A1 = 1.49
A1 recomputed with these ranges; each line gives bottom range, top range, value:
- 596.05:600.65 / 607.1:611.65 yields 1.38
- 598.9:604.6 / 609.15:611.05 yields 1.22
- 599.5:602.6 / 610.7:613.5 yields 1.29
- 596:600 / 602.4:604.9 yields 1.24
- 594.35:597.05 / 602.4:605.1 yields 1.34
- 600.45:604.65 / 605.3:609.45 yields 1.14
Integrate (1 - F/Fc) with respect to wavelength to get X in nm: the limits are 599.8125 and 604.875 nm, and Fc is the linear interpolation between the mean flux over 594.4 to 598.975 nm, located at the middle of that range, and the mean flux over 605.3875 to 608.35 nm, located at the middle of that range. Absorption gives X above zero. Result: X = -0.05 nm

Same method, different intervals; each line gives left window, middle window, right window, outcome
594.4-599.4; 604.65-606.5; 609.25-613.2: -0.15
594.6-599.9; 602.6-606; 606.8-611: -0.16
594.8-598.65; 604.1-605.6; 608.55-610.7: -0.10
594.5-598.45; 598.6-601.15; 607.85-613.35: -0.05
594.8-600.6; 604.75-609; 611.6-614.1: -0.27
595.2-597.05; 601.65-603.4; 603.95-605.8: -0.03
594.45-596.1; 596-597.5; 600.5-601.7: 0.08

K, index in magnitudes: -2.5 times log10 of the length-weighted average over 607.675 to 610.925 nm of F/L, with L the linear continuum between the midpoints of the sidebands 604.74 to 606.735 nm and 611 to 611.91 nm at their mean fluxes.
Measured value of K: 0.01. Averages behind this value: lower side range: 19.8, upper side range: 21.3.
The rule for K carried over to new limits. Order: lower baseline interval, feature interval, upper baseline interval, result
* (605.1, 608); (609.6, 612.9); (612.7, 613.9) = 0.03 mag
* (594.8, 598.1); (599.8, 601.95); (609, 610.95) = -0.01 mag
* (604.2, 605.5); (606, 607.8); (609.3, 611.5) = 0.03 mag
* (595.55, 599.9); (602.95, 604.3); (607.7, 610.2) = -0.03 mag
